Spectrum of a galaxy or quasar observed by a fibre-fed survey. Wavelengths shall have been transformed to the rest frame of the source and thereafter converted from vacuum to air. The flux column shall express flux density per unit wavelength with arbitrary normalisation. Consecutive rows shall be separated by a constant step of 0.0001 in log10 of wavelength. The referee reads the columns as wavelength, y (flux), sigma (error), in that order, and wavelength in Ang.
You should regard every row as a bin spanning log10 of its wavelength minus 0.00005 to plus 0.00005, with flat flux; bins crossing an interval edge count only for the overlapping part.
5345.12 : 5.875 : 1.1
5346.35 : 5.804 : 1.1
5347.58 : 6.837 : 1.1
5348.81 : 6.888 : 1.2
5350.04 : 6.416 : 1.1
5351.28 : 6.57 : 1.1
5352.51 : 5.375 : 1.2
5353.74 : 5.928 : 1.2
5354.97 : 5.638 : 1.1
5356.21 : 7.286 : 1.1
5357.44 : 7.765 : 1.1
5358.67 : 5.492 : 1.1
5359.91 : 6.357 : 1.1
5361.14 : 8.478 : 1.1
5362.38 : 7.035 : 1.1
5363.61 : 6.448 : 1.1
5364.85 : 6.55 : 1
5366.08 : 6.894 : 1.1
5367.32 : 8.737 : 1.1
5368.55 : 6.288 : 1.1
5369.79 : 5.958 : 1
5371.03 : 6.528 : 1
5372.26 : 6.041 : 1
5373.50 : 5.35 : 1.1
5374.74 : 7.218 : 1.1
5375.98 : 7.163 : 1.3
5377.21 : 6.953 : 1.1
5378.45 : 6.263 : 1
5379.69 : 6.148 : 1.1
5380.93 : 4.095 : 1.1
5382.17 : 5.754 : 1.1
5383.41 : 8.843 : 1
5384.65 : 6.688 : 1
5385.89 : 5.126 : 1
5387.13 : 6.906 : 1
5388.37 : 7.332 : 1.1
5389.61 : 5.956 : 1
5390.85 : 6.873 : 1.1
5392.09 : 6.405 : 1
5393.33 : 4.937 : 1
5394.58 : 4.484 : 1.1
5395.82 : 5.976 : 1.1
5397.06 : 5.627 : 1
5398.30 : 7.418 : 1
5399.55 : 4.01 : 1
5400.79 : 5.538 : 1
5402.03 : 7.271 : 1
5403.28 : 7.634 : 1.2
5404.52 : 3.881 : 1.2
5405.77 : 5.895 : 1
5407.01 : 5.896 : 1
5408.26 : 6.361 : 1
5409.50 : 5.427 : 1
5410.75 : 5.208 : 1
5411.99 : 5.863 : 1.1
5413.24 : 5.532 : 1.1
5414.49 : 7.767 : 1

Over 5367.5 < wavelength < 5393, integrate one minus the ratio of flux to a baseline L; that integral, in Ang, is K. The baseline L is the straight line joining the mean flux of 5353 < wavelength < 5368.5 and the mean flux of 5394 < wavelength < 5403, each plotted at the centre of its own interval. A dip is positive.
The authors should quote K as -0.4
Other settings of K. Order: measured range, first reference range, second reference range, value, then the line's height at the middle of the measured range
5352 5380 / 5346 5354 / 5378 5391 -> -1.32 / 6.32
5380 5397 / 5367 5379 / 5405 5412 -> 0.36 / 6.22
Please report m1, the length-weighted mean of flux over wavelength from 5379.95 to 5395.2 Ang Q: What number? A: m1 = 6.12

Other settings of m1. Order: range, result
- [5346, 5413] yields 6.29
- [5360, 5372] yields 6.94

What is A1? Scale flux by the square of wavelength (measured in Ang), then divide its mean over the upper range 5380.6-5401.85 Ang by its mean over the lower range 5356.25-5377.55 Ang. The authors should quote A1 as 0.9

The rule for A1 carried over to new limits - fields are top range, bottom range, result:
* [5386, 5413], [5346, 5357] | 0.95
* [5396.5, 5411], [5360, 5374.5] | 0.88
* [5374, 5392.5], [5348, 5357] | 1.04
